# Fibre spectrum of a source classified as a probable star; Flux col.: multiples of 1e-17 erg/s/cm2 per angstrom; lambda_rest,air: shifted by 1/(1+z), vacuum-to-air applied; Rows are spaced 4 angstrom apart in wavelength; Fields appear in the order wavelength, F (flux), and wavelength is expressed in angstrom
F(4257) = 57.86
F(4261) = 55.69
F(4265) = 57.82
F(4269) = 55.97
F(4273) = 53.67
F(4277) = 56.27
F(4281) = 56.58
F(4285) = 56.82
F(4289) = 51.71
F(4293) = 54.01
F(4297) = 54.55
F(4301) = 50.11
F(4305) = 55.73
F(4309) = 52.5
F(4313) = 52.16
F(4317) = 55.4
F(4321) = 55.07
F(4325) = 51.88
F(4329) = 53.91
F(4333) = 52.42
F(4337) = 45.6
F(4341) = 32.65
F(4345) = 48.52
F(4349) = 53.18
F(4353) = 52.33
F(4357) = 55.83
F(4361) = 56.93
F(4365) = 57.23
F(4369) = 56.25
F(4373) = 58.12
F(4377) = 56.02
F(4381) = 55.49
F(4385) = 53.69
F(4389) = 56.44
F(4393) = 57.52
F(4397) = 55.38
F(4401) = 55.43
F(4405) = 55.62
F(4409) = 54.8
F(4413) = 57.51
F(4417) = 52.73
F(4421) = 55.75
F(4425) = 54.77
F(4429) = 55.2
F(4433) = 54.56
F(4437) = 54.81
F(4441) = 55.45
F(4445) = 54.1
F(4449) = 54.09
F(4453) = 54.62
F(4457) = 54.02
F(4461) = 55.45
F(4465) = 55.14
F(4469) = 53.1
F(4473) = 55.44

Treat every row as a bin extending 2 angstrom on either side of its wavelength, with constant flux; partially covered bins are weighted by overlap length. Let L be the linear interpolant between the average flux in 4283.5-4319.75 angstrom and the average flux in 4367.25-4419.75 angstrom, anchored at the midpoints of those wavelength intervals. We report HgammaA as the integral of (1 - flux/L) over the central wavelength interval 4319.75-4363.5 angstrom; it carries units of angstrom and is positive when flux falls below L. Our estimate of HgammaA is 3.1 angstrom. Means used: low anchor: 53.7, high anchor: 55.8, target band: 50.8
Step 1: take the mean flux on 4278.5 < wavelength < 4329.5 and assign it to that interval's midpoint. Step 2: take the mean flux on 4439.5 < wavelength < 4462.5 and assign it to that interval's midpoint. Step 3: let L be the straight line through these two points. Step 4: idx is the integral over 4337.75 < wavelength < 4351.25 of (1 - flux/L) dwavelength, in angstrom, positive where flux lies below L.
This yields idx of 2.3 angstrom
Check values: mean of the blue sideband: 53.9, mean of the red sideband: 54.6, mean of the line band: 45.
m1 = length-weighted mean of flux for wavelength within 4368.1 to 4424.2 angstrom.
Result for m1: 55.7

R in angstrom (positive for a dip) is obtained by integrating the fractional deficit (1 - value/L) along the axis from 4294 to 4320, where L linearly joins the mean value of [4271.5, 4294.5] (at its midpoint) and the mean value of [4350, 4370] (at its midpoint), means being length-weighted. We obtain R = 0.8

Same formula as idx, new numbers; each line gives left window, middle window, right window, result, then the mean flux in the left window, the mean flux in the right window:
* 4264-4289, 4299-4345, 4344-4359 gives 2.9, 55.8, 52.7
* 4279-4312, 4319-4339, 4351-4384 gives 1.1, 53.9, 56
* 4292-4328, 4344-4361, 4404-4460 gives 0.2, 53.5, 54.9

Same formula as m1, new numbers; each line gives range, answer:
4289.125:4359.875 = 51.6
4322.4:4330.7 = 53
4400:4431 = 55.2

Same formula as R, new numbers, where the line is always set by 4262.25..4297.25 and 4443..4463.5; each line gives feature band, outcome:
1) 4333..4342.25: 2.1 angstrom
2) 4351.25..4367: -0.2 angstrom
